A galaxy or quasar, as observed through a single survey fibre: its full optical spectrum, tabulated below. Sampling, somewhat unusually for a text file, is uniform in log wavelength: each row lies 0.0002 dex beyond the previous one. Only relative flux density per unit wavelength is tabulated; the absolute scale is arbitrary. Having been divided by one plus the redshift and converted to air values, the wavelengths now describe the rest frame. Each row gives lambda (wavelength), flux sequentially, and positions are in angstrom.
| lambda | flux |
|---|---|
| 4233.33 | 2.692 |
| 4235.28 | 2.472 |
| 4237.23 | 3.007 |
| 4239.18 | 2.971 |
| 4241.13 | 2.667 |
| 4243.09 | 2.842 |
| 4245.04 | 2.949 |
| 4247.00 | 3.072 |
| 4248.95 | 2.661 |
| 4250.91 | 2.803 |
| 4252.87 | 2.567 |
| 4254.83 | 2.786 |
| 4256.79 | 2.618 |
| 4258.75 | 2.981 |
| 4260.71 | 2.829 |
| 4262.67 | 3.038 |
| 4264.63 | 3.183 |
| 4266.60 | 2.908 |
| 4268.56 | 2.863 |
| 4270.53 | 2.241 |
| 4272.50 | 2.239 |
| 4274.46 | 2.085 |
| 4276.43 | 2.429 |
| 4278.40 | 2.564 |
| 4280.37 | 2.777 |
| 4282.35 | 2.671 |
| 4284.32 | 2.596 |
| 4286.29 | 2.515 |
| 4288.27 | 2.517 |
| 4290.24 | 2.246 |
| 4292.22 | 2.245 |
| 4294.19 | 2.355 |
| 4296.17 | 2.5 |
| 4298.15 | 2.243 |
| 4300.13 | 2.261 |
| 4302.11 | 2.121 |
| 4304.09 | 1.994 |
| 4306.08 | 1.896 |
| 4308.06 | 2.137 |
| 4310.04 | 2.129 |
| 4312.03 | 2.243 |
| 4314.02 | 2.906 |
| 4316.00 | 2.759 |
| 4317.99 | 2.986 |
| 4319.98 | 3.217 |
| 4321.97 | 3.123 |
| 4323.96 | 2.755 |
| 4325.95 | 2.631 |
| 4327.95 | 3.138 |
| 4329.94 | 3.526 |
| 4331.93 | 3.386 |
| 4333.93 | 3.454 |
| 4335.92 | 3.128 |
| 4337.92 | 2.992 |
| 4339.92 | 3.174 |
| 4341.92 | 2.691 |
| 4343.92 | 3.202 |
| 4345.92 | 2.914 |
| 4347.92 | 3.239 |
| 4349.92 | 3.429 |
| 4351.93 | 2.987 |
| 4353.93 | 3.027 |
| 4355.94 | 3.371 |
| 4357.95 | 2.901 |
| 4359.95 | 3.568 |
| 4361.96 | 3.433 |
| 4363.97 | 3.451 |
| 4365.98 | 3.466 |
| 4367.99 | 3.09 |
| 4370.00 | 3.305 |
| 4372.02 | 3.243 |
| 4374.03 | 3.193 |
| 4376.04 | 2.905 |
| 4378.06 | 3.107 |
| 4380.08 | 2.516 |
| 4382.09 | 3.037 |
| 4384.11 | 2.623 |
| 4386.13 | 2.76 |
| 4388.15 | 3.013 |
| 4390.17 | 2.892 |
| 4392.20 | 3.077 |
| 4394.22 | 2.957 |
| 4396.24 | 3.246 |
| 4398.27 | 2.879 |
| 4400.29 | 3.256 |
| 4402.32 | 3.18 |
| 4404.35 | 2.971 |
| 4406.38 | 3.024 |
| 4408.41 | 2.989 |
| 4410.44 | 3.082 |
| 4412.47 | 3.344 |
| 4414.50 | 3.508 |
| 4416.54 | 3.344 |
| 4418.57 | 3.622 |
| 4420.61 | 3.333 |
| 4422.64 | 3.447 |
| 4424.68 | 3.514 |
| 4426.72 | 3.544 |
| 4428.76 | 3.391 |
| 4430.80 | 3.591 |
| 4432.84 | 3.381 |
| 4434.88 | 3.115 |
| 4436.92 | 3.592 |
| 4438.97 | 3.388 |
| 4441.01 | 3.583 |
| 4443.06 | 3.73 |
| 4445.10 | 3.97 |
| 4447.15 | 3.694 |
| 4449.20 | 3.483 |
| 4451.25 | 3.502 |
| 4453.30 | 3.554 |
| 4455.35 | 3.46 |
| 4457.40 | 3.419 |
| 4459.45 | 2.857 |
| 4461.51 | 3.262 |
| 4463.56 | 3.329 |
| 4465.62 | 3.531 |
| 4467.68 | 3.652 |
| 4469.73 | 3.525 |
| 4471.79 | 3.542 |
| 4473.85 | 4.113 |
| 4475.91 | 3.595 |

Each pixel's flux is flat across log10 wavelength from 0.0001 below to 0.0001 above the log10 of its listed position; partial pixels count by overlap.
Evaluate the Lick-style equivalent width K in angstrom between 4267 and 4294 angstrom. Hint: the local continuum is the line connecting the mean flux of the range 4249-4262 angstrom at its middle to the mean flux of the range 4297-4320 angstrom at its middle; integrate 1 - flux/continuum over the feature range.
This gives 1.2 angstrom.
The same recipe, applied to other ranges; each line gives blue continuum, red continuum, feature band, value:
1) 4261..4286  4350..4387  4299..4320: 3.25 angstrom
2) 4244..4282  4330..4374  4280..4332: 6.86 angstrom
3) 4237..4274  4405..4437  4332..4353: -0.33 angstrom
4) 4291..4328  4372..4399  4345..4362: -2.70 angstrom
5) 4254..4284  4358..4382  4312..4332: -0.26 angstrom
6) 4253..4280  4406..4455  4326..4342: -1.00 angstrom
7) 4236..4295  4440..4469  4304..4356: 0.85 angstrom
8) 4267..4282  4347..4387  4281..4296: 0.70 angstrom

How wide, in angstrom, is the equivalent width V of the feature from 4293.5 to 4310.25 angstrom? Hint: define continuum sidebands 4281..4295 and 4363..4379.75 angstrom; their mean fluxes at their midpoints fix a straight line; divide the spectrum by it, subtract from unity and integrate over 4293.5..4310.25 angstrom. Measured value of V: 2.6 angstrom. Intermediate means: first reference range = 2.46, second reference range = 3.19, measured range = 2.18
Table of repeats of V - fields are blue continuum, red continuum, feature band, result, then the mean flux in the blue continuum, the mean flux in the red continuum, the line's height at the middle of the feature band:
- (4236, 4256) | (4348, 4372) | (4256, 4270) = 0.0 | 2.83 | 3.27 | 2.89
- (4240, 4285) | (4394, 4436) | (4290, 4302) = 2.3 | 2.71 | 3.28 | 2.84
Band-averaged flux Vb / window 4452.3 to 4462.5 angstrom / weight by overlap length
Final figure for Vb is 3.31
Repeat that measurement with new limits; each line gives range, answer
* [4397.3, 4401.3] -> 3.07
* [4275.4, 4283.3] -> 2.6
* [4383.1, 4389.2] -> 2.8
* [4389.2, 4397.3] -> 3.04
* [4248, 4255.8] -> 2.7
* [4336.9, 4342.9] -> 2.95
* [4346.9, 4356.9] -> 3.21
